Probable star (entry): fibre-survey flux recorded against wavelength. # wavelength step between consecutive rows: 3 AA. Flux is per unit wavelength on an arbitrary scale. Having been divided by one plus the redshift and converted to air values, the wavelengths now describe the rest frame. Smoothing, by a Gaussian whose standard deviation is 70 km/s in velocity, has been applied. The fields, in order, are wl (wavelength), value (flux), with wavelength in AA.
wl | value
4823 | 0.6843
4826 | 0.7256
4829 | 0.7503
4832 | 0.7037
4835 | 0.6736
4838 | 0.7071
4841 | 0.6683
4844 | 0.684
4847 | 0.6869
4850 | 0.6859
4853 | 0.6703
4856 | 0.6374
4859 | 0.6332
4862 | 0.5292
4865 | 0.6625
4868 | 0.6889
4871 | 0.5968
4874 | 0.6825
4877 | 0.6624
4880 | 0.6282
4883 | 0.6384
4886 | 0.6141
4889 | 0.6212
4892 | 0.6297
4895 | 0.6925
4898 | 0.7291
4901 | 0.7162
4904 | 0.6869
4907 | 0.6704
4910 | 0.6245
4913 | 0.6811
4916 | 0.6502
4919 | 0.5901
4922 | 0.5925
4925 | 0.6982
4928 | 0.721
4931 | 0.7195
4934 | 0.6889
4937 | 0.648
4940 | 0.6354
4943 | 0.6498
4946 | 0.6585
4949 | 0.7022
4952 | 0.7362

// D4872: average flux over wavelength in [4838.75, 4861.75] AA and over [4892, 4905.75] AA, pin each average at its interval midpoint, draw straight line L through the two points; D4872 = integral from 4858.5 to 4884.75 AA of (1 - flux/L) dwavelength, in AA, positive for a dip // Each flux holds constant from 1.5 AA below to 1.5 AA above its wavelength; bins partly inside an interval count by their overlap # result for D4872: 1.6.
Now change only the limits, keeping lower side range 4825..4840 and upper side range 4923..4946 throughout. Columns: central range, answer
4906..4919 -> 0.7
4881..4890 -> 0.9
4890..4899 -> 0.2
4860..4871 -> 1.2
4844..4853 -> 0.3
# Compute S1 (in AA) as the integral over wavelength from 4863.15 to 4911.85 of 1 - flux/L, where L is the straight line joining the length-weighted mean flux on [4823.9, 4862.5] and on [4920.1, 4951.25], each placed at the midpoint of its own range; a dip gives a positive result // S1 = 1.2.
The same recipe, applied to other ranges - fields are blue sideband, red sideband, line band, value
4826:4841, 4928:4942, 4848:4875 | 2.1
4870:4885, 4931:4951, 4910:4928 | 0.3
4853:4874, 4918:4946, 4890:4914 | -1.1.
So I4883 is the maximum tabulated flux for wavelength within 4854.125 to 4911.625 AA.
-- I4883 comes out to 0.7291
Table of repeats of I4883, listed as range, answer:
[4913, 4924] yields 0.6811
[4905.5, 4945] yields 0.721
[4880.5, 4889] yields 0.6384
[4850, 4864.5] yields 0.6859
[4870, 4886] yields 0.6825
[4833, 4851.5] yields 0.7071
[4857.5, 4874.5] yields 0.6889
